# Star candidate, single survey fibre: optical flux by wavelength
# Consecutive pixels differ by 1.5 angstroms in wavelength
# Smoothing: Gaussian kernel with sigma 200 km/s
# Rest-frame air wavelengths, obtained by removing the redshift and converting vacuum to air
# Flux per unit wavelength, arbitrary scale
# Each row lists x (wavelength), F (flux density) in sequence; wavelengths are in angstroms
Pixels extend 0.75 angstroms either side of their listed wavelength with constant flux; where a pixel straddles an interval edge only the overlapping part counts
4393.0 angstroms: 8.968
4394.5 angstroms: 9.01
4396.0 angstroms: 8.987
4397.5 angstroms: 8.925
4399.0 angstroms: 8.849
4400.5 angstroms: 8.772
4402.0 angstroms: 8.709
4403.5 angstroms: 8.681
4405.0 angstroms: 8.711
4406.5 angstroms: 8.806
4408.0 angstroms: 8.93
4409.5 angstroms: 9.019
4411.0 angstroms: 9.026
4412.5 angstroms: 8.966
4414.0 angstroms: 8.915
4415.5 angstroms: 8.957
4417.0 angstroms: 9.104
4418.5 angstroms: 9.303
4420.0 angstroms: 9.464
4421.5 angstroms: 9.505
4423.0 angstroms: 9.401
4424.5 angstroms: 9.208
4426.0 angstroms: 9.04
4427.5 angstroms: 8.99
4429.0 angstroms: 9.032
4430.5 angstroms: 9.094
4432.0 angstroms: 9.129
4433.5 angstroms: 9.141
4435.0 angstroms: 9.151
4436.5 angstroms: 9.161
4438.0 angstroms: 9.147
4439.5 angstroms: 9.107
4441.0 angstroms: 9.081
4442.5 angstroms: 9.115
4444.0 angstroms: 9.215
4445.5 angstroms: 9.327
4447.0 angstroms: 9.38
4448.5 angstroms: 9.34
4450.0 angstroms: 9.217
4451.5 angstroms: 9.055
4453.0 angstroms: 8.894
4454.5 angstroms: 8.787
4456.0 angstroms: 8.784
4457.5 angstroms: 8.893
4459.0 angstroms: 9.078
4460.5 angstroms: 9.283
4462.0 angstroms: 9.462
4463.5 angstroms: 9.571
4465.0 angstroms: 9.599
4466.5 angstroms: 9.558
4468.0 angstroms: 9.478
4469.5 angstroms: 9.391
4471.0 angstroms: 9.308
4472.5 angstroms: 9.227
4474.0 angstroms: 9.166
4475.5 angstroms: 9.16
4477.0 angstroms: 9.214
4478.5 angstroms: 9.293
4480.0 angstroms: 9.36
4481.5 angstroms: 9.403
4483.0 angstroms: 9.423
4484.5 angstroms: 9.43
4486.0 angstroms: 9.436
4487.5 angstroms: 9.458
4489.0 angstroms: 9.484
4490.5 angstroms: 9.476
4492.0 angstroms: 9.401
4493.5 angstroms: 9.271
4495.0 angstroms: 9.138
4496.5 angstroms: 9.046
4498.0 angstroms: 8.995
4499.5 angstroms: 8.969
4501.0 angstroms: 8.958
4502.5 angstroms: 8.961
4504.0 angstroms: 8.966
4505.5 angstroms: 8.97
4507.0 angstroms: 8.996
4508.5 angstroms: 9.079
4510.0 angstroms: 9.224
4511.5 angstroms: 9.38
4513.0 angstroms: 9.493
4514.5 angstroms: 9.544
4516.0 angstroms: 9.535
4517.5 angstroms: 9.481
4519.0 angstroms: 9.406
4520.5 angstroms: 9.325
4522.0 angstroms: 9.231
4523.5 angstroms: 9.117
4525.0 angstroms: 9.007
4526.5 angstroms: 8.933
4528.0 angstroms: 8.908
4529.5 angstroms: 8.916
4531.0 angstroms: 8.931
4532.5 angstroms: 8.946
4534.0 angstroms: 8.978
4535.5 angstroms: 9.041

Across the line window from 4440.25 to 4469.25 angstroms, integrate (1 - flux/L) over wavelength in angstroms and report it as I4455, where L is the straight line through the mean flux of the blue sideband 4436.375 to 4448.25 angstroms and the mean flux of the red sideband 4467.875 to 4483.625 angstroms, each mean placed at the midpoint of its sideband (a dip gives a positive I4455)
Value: 0.1 angstroms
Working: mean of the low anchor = 9.2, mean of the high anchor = 9.3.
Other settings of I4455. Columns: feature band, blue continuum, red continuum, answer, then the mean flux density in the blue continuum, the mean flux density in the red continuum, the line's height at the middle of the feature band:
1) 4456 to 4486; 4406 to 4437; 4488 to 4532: -0.6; 9.11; 9.18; 9.15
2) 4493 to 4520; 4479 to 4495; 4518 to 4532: 0.1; 9.4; 9.09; 9.24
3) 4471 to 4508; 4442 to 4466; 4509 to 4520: 0.4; 9.19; 9.43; 9.33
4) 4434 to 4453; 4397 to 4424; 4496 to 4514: -0.3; 9.01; 9.09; 9.04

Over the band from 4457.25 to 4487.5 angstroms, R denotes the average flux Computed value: 9.35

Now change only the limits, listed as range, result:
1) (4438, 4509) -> 9.22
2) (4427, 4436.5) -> 9.1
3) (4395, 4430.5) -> 9.01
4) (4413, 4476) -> 9.19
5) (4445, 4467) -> 9.21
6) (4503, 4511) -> 9.05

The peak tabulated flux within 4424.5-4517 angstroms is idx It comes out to 9.599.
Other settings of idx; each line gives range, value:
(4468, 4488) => 9.478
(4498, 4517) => 9.544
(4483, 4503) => 9.484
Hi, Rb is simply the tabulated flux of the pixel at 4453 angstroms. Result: 8.894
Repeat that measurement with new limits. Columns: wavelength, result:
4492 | 9.401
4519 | 9.406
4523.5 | 9.117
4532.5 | 8.946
